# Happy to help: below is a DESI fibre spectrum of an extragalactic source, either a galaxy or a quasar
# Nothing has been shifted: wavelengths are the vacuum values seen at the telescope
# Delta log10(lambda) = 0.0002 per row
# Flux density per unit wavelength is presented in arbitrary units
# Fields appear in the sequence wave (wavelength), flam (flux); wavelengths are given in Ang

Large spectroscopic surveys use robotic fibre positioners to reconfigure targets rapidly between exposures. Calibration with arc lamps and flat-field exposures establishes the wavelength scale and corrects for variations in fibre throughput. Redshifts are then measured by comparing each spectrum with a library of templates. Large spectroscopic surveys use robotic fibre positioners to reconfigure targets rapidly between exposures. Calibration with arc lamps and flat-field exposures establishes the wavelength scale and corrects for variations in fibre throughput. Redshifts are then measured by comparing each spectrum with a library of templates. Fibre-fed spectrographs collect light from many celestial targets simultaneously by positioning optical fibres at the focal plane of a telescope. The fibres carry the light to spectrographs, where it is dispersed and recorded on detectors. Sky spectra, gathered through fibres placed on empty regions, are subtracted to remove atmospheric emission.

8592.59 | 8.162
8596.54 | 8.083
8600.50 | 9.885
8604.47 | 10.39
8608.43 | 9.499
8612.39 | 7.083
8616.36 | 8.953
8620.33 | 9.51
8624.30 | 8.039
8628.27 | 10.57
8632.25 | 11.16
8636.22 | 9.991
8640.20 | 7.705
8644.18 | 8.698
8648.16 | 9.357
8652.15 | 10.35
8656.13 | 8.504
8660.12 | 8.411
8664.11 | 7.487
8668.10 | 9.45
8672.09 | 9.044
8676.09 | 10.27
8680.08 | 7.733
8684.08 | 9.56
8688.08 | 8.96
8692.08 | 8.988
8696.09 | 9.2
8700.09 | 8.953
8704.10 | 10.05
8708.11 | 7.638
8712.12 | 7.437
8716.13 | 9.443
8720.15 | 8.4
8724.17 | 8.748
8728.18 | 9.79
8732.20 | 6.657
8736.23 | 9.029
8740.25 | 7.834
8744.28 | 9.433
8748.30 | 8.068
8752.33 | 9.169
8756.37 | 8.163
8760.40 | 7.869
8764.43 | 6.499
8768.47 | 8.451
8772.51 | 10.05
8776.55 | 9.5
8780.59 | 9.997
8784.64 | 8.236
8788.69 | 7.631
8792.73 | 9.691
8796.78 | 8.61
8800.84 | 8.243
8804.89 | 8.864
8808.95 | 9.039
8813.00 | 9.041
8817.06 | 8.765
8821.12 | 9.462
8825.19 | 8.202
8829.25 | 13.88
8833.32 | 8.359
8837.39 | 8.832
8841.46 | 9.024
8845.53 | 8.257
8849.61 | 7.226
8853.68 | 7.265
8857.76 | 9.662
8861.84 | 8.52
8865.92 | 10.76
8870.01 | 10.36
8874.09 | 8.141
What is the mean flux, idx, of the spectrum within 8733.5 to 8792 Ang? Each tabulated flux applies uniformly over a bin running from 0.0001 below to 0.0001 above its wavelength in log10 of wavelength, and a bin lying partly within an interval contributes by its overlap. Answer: 8.57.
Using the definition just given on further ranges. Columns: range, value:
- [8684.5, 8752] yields 8.7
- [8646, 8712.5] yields 8.94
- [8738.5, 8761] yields 8.46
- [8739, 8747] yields 8.66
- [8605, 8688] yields 9.09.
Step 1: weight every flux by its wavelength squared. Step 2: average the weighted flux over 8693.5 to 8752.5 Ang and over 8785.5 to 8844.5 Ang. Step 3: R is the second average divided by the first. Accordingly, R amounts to 1.1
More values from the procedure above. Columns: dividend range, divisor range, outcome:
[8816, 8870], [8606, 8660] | 1.05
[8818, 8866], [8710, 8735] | 1.10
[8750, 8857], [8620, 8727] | 1.00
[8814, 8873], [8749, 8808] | 1.08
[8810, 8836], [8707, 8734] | 1.18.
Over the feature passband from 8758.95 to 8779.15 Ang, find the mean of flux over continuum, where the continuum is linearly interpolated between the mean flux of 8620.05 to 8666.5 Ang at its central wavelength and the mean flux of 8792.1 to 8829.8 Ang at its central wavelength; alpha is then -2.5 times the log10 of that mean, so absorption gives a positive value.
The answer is 0.08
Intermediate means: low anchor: 9.14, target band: 8.54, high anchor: 9.19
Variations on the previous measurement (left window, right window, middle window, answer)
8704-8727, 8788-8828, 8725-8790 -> 0.02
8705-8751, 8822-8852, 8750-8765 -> 0.07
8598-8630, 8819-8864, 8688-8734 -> 0.05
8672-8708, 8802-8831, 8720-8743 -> 0.10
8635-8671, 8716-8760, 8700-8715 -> 0.02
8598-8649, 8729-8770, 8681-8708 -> -0.06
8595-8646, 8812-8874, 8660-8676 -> 0.05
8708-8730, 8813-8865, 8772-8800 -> -0.02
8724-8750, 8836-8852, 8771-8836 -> -0.10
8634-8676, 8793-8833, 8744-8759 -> 0.07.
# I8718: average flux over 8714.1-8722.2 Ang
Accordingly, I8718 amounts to 8.91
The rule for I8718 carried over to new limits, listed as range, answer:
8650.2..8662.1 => 9.09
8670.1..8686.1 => 9.15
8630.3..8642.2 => 9.62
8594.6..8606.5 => 9.45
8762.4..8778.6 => 8.63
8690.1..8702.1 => 9.05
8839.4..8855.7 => 7.95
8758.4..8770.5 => 7.61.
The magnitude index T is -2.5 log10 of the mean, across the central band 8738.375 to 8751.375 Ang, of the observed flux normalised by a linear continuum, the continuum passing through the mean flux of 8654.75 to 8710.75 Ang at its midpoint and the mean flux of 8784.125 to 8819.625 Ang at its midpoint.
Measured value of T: 0.03 mag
